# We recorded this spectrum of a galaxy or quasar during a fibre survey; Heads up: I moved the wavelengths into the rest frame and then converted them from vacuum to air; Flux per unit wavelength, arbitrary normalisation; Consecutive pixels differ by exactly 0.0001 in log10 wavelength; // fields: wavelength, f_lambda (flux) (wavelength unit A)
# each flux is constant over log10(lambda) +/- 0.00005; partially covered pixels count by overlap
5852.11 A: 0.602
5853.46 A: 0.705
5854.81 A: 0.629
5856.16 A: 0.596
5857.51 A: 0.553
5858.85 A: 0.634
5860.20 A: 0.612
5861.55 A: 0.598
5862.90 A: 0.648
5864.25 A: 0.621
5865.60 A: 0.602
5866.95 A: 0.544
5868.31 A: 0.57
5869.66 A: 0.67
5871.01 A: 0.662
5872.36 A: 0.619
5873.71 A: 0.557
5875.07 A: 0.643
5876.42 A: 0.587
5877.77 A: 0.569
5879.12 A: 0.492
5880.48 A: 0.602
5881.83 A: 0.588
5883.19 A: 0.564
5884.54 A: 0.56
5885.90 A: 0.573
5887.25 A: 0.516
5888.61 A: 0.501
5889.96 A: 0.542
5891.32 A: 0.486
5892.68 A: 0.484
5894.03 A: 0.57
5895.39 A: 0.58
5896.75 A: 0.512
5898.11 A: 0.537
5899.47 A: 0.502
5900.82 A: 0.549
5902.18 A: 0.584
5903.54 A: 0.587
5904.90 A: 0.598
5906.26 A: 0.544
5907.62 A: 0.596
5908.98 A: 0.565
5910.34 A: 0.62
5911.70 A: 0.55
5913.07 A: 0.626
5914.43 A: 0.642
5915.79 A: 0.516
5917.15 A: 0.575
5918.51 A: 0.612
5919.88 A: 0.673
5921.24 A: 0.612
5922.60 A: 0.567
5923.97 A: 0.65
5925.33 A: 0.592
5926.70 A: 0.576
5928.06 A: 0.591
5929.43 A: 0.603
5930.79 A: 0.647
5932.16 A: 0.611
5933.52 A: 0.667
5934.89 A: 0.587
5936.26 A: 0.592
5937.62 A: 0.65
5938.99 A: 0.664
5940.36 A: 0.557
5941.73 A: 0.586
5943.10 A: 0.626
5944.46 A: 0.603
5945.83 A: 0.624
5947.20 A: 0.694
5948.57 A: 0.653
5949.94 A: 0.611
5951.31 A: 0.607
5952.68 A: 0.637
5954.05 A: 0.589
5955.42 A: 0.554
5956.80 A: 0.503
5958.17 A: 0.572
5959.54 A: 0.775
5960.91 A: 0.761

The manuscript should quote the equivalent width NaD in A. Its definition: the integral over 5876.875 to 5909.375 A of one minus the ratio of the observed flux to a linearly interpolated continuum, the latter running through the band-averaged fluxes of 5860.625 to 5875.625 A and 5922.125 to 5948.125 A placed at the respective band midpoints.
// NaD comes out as 3.34 A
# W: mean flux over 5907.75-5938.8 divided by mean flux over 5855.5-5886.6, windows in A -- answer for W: 1.0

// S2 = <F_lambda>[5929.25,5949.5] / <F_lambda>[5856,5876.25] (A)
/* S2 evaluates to 1.0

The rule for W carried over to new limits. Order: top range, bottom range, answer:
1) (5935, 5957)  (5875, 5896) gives 1.11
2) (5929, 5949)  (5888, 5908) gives 1.15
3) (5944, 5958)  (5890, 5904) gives 1.13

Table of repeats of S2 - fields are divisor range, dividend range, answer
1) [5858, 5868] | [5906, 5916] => 0.97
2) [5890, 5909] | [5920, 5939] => 1.12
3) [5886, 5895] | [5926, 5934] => 1.18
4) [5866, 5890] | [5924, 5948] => 1.07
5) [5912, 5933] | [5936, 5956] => 1.02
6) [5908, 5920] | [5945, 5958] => 1.02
